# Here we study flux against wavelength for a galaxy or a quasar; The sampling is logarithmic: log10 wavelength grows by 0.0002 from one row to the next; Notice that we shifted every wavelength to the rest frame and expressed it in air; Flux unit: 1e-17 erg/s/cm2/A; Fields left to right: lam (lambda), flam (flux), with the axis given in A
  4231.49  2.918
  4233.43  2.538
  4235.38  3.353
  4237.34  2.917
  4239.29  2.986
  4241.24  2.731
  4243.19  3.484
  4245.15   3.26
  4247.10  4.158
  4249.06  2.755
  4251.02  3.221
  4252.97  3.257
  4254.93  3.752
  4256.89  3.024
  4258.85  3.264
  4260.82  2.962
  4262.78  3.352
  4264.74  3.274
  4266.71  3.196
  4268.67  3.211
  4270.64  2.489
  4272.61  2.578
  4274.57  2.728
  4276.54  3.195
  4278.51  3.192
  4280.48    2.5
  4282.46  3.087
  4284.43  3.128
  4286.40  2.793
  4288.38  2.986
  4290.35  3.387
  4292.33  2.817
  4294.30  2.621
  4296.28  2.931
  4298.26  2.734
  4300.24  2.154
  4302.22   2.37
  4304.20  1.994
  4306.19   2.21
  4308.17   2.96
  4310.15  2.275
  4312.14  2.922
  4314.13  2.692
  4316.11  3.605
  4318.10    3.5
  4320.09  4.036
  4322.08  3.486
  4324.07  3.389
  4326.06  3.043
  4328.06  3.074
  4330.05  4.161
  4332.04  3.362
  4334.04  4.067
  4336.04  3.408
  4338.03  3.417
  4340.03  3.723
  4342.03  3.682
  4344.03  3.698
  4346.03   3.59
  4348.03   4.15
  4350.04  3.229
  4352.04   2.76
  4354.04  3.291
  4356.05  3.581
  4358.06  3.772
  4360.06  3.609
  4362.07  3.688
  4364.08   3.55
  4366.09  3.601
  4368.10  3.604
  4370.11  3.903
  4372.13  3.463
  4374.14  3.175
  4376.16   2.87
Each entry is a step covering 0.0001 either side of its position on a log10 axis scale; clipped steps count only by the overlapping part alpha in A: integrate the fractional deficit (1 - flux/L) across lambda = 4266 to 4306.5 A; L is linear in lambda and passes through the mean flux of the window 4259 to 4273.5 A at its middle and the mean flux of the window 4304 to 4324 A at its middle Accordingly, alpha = 3.25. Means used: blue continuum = 3.02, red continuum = 3.03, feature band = 2.78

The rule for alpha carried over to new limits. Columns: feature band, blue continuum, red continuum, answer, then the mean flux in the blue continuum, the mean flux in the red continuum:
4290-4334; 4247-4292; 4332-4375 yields 4.33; 3.08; 3.57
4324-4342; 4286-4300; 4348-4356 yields -2.18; 2.86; 3.29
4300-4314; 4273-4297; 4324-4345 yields 3.36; 2.94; 3.55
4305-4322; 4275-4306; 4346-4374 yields 0.00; 2.78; 3.54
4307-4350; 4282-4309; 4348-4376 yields -4.53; 2.72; 3.48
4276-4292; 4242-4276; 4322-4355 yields 1.25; 3.17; 3.5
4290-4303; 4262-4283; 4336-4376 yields 1.84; 2.98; 3.53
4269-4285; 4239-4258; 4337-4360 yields 2.30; 3.27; 3.54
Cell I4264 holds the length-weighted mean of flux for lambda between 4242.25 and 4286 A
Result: 3.13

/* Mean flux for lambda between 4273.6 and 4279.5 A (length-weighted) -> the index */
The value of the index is 3.04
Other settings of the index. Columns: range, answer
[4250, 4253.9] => 3.24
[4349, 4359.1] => 3.33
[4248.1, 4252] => 2.99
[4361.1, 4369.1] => 3.61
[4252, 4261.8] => 3.25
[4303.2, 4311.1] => 2.36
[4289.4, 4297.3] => 2.94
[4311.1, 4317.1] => 3.07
